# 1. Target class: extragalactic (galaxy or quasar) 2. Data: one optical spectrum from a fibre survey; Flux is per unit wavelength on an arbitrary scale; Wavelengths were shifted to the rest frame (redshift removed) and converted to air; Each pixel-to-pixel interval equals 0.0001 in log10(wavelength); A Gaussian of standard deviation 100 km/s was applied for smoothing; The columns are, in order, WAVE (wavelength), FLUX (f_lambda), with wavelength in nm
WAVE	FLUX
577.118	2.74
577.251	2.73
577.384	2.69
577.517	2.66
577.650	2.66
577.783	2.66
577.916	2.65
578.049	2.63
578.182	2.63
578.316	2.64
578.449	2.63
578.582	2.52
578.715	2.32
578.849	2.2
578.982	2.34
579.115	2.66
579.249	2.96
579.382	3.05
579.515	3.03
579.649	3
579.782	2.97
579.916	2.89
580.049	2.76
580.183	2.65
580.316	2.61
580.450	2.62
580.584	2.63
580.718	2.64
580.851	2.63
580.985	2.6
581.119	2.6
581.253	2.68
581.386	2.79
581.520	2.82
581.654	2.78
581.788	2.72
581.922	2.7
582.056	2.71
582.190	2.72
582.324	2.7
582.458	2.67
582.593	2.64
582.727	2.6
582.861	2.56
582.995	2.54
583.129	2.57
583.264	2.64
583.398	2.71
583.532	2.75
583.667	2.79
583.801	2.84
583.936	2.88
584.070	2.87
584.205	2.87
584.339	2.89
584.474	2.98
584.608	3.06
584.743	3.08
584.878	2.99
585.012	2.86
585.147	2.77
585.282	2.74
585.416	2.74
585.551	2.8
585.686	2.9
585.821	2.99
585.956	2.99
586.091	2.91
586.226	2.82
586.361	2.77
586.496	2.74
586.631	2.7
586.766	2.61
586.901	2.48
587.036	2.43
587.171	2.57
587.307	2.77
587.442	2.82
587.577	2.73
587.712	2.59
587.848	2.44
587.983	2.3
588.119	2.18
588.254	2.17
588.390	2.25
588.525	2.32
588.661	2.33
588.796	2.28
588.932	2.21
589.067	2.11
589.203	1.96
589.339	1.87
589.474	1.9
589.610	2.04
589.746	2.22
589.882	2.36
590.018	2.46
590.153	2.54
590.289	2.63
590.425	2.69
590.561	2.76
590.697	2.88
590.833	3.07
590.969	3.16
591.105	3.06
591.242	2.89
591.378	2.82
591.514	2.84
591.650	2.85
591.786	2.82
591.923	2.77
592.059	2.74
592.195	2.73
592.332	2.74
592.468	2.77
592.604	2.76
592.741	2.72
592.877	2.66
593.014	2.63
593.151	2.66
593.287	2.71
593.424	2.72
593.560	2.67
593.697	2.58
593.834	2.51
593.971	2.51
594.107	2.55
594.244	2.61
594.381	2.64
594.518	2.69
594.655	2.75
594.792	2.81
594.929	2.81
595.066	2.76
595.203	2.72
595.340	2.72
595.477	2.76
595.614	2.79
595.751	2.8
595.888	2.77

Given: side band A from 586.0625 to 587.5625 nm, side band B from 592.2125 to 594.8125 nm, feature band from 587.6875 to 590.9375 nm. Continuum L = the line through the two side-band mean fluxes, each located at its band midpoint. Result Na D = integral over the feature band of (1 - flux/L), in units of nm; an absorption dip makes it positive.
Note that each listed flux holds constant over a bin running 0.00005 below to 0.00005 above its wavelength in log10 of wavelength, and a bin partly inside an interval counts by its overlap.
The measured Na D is 0.38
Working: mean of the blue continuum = 2.69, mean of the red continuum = 2.67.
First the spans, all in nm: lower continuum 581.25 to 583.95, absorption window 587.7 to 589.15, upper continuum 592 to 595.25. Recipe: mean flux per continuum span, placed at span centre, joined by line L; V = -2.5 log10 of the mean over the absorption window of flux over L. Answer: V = 0.18 mag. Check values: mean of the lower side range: 2.7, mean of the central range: 2.27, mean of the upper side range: 2.68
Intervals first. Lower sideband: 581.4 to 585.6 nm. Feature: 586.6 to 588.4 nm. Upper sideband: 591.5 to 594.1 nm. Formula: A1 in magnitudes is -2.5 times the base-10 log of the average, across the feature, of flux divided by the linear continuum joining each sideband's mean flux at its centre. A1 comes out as 0.10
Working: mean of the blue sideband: 2.77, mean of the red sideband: 2.7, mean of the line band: 2.51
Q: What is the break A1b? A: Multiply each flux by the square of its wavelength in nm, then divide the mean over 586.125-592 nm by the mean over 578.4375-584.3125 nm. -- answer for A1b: 1.0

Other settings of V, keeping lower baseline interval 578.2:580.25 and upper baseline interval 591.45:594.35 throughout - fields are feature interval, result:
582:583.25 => 0.03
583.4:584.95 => -0.08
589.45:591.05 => 0.05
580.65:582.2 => 0.00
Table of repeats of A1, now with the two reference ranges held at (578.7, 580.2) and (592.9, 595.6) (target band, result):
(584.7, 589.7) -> 0.072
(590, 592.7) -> -0.045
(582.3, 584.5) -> 0.001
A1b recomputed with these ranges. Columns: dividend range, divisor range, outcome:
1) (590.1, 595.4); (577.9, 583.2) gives 1.07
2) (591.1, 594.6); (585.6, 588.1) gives 1.03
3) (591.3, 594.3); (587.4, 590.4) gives 1.19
